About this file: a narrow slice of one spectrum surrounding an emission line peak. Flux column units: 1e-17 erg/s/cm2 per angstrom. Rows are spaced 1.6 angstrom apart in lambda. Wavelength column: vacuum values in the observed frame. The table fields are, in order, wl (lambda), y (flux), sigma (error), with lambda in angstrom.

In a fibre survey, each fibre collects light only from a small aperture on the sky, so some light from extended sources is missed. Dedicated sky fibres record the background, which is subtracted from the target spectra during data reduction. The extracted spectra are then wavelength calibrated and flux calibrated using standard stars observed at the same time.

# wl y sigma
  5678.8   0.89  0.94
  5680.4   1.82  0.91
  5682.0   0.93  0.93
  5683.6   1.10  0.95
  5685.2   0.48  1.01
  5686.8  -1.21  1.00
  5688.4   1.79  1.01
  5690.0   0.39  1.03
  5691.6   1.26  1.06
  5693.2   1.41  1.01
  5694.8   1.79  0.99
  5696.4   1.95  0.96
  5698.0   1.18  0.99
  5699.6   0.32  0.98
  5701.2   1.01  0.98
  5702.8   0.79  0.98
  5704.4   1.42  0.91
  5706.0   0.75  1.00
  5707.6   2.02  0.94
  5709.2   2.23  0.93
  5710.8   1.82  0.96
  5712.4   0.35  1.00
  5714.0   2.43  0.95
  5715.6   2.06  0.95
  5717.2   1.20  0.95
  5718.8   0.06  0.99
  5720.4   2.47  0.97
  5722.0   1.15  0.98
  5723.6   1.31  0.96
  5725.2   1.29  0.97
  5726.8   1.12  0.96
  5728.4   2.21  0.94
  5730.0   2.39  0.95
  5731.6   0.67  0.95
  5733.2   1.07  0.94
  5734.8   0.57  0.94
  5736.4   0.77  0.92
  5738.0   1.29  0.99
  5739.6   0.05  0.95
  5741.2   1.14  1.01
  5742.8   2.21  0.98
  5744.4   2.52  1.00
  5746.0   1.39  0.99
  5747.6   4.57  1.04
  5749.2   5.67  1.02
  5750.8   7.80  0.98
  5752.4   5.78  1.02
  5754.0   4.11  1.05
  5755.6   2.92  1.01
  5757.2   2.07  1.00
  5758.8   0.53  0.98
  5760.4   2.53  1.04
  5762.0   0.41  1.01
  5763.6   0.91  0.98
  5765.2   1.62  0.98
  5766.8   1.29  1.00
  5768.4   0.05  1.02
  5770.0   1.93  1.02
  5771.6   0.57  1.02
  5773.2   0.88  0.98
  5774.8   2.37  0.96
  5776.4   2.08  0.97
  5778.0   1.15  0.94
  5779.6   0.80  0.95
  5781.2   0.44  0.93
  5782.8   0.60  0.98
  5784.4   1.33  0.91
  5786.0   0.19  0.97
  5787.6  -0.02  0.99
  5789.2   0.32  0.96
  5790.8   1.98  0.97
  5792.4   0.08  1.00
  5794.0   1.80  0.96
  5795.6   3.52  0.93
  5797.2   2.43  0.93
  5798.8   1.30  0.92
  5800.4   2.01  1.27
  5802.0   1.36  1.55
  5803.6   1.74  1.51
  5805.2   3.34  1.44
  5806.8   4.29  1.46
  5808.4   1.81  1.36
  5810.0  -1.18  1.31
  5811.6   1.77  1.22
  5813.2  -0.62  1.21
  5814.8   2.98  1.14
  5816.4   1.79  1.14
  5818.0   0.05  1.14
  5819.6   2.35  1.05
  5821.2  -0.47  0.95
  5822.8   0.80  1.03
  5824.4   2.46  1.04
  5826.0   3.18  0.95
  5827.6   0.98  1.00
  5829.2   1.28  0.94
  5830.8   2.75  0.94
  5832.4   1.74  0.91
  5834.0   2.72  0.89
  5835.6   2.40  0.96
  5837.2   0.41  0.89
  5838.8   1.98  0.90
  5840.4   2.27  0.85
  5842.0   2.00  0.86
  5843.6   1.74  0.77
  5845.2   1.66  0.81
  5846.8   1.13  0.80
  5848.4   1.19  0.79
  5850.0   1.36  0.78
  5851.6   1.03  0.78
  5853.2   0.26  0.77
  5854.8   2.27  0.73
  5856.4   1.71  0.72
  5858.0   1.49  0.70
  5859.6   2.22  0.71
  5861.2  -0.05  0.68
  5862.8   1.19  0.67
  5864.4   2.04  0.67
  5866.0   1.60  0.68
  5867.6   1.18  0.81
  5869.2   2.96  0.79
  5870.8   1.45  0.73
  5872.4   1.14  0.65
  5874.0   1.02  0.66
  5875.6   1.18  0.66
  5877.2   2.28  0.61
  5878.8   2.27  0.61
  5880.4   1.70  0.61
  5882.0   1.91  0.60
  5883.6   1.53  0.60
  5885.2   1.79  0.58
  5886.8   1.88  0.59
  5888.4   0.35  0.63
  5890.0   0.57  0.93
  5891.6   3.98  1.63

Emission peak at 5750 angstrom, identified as [O II] 3727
